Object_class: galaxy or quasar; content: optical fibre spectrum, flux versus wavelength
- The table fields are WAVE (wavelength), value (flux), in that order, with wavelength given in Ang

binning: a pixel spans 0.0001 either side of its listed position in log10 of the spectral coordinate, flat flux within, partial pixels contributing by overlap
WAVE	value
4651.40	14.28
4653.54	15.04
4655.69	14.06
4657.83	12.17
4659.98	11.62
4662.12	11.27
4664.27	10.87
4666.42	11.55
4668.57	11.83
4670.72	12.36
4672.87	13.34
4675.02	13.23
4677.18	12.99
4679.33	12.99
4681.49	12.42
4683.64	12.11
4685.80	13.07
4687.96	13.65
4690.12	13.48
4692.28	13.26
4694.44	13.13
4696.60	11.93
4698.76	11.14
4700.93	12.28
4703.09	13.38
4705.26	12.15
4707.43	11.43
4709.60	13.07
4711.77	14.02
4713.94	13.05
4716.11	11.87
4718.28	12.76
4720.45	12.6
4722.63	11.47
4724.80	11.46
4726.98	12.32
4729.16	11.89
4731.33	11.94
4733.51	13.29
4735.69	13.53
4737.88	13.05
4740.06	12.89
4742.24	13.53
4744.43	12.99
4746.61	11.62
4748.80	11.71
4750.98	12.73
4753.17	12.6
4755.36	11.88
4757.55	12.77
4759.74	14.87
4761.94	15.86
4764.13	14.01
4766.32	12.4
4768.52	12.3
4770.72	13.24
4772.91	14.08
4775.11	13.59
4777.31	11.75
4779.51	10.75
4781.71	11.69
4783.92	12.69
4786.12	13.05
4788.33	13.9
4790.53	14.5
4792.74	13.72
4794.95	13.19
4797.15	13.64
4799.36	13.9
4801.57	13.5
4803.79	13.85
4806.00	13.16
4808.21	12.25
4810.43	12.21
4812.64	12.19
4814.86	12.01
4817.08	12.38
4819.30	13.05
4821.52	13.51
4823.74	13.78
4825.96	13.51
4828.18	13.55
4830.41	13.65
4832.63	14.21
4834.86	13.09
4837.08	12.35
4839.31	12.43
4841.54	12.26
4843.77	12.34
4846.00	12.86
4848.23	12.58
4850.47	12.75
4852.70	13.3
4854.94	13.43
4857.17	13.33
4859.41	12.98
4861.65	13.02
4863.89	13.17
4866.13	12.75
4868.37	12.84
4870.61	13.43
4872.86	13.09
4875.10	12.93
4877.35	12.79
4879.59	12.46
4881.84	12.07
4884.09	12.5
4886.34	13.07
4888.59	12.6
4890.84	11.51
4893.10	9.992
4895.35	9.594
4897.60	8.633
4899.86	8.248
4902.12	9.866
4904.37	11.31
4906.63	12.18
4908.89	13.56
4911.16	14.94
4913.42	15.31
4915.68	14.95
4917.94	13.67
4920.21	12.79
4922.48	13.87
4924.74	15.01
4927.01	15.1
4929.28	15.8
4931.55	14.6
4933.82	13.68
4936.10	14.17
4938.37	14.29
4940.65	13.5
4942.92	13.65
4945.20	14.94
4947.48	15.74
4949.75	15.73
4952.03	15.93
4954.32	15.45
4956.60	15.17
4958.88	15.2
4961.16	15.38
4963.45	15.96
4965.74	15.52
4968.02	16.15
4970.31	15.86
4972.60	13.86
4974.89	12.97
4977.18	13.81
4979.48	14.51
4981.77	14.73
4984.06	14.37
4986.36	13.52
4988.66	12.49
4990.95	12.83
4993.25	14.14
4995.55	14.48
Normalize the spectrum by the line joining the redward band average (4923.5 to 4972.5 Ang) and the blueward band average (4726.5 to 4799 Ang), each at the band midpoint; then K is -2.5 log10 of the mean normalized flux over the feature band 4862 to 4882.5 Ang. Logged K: 0.108 mag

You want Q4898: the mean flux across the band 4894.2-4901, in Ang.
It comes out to 8.83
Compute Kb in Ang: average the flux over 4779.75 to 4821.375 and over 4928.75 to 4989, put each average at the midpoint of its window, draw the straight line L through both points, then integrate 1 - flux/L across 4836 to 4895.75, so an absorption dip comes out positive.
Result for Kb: 5.0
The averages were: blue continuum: 13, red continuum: 14.7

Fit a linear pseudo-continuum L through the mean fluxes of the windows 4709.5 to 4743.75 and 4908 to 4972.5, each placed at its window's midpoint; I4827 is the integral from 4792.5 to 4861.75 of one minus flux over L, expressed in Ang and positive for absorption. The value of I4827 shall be 3.2 Ang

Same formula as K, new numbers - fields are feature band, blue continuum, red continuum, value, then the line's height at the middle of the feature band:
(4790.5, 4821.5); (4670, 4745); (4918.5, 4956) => 0.04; 13.5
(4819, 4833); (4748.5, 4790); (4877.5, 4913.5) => -0.10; 12.4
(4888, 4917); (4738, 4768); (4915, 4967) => 0.22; 14.4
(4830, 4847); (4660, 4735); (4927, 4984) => 0.07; 13.8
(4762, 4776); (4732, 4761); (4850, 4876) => -0.04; 12.9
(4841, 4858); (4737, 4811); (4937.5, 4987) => 0.07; 13.8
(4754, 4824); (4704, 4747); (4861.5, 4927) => -0.05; 12.6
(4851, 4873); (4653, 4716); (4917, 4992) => 0.06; 13.9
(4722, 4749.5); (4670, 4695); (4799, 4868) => 0.05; 13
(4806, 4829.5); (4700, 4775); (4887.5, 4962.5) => 0.02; 13.1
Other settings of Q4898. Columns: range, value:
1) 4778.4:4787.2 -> 12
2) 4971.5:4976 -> 13.4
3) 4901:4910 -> 11.7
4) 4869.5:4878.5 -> 13.1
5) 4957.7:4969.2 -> 15.6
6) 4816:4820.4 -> 12.7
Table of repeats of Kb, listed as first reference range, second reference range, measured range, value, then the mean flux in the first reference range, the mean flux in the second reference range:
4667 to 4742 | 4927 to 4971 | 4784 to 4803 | -0.14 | 12.6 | 15.1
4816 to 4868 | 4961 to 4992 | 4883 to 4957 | 2.62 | 13.1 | 14.4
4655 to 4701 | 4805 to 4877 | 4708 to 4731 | 0.34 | 12.5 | 12.9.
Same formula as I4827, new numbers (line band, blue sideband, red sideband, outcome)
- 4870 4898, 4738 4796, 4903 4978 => 4.2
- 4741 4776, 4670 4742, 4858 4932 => -1.2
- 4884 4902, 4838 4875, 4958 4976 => 4.0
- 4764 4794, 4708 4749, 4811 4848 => -0.4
